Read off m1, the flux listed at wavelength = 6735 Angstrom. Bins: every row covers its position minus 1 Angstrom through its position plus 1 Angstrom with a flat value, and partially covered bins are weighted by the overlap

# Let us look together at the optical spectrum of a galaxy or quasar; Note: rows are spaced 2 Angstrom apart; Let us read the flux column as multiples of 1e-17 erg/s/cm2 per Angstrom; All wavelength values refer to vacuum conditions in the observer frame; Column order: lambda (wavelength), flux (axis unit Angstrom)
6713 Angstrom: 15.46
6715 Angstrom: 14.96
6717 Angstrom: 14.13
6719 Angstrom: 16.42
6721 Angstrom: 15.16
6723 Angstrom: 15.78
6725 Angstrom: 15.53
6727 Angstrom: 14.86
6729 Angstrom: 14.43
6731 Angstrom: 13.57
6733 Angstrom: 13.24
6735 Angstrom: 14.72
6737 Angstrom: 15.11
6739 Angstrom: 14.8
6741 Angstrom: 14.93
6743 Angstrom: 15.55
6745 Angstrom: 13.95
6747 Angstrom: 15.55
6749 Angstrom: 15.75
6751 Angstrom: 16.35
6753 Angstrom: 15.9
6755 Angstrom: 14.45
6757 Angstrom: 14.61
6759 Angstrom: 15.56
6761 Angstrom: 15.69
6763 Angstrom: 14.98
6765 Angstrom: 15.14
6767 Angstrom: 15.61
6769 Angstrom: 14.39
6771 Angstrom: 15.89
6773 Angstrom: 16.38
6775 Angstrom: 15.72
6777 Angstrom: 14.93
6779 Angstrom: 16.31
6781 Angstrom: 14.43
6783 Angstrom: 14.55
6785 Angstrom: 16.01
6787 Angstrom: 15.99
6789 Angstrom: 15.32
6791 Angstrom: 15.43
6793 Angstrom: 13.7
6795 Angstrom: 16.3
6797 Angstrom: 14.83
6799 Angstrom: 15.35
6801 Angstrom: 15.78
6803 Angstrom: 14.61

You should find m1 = 14.72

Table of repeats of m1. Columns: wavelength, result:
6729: 14.43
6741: 14.93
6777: 14.93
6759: 15.56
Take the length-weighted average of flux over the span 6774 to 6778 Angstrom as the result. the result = 15.3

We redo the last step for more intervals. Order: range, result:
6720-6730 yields 15.2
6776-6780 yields 15.6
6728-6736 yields 14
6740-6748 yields 15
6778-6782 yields 15.4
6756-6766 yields 15.2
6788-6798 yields 15.1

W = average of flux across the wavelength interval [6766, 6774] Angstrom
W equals 15.6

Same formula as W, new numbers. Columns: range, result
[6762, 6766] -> 15.1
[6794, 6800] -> 15.5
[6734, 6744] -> 15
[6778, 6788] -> 15.5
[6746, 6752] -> 15.9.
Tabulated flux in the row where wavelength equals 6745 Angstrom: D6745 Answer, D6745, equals 13.95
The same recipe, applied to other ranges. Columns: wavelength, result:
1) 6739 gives 14.8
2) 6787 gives 15.99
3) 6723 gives 15.78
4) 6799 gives 15.35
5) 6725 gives 15.53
